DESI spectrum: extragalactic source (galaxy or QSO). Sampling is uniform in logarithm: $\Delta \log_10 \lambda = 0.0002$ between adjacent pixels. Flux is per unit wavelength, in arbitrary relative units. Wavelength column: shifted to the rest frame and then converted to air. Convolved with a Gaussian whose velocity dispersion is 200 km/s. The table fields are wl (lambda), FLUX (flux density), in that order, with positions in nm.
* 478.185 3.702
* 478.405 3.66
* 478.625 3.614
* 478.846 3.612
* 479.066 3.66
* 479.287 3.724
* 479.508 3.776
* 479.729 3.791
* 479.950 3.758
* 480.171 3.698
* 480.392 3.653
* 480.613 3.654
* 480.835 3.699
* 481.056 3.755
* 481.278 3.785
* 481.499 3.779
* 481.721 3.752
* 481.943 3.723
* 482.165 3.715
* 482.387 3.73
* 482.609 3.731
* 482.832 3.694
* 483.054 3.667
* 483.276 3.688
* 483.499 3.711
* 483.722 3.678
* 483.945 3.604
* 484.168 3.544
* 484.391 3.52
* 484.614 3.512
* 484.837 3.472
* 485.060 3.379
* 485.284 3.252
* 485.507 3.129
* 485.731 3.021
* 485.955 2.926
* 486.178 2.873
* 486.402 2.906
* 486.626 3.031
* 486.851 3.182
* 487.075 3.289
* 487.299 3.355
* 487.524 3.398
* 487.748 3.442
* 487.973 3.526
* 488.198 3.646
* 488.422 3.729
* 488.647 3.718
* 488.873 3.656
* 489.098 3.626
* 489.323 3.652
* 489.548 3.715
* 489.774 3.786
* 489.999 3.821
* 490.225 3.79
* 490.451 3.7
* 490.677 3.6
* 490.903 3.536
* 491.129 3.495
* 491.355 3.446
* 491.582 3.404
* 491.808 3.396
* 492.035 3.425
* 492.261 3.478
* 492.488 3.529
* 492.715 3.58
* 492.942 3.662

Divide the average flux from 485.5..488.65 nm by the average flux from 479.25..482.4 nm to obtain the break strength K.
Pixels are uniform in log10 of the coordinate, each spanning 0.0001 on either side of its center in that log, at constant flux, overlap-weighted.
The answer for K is 0.88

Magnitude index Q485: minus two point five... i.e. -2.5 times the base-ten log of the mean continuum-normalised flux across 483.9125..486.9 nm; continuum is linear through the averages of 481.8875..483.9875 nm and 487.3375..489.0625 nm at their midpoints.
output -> 0.130 mag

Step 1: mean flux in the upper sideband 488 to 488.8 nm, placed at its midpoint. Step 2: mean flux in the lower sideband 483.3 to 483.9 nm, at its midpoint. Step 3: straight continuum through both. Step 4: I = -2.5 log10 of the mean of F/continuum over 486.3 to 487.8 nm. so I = 0.14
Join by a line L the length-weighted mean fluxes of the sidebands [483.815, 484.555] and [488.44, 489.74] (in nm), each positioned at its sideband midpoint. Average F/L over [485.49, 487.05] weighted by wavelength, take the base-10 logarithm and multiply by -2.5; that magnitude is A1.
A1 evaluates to 0.19 mag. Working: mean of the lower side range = 3.56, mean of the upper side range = 3.68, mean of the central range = 3.02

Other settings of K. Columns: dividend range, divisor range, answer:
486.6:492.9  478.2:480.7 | 0.96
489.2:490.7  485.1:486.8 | 1.23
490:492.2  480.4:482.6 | 0.95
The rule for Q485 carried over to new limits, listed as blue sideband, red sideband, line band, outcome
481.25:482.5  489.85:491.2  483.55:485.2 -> 0.06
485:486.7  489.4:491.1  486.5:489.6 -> -0.04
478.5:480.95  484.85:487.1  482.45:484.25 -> -0.10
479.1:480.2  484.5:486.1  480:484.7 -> -0.06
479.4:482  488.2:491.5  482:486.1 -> 0.06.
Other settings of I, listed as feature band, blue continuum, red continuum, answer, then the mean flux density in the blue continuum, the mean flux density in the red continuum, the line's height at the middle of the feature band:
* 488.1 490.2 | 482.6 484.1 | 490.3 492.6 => -0.05 mag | 3.67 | 3.51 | 3.55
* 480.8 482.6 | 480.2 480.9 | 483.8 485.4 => -0.04 mag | 3.67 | 3.47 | 3.61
